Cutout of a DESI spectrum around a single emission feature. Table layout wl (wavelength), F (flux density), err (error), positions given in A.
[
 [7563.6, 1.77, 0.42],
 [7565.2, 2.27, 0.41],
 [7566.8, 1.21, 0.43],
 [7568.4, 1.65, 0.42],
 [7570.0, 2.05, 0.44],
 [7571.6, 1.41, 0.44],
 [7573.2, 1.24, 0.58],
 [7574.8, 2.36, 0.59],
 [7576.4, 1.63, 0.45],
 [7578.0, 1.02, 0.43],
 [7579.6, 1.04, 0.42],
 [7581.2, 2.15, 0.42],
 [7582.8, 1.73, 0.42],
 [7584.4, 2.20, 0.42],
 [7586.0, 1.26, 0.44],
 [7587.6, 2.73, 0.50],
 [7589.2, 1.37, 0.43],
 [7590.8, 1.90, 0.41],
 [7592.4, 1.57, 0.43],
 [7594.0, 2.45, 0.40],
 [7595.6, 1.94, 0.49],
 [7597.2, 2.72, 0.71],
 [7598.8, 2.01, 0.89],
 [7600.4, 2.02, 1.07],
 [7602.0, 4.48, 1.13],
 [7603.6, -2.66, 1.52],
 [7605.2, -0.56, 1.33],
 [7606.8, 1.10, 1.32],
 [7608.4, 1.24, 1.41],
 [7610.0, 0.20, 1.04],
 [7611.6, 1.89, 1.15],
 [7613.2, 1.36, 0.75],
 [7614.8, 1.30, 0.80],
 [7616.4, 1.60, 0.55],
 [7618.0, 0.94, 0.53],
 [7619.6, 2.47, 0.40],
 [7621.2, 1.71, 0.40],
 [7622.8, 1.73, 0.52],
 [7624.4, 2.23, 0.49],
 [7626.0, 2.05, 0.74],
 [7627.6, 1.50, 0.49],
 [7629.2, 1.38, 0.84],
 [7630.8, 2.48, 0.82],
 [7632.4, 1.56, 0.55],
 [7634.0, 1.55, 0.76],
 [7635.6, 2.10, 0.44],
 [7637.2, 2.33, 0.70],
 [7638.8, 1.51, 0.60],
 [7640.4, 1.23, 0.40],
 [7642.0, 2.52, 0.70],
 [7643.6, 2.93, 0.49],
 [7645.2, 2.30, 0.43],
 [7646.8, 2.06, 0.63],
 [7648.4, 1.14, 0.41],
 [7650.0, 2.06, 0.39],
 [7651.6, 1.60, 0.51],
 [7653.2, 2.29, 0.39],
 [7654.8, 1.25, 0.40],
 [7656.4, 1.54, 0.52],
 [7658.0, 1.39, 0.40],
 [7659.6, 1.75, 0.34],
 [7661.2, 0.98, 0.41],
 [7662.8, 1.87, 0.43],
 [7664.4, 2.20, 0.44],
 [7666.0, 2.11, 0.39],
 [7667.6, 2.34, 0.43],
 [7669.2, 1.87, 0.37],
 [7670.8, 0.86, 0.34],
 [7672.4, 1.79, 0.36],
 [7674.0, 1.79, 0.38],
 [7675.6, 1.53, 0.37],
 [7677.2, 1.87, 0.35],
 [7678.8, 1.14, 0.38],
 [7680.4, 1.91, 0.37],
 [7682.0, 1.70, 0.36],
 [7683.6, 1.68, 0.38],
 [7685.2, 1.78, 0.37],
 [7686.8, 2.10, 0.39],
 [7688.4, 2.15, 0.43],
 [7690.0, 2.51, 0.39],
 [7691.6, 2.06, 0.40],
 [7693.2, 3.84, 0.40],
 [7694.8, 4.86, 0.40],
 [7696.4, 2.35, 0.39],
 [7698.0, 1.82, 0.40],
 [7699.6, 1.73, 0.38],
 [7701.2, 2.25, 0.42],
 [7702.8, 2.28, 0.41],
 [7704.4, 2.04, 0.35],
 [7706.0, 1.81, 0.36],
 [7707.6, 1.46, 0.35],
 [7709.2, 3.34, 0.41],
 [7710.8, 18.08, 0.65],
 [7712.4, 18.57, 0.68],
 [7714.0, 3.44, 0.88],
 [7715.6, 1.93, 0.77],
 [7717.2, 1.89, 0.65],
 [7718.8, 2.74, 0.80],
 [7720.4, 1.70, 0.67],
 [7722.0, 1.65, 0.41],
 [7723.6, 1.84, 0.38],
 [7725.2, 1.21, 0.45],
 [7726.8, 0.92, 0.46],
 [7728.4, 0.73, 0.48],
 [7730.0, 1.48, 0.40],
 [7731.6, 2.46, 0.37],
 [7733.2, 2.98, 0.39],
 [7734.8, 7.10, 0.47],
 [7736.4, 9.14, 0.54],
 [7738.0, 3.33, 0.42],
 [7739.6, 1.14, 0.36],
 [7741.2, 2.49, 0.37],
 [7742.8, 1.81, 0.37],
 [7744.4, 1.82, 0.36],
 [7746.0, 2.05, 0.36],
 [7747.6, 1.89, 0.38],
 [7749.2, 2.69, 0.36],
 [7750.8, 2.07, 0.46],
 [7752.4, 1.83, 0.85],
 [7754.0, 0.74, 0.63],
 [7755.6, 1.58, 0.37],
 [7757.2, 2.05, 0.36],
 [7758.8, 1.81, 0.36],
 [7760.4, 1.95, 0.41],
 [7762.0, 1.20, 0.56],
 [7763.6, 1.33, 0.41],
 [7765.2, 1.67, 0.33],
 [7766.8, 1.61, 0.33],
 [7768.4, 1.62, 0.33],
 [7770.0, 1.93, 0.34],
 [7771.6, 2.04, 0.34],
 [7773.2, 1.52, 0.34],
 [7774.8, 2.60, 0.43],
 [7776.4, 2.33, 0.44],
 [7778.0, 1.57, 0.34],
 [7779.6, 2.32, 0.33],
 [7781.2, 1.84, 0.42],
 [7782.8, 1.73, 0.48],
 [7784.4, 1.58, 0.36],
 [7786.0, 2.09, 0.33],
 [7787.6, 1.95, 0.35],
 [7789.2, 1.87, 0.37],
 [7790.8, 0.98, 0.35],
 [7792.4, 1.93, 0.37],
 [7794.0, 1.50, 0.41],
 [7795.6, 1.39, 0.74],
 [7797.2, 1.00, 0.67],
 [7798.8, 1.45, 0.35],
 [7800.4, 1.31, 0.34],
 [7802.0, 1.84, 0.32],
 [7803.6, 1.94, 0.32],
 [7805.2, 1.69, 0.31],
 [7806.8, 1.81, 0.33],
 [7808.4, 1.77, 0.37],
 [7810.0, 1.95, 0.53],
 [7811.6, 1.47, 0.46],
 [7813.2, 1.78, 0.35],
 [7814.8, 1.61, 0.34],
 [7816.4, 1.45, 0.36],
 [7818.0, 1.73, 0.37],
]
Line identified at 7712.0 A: H-alpha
